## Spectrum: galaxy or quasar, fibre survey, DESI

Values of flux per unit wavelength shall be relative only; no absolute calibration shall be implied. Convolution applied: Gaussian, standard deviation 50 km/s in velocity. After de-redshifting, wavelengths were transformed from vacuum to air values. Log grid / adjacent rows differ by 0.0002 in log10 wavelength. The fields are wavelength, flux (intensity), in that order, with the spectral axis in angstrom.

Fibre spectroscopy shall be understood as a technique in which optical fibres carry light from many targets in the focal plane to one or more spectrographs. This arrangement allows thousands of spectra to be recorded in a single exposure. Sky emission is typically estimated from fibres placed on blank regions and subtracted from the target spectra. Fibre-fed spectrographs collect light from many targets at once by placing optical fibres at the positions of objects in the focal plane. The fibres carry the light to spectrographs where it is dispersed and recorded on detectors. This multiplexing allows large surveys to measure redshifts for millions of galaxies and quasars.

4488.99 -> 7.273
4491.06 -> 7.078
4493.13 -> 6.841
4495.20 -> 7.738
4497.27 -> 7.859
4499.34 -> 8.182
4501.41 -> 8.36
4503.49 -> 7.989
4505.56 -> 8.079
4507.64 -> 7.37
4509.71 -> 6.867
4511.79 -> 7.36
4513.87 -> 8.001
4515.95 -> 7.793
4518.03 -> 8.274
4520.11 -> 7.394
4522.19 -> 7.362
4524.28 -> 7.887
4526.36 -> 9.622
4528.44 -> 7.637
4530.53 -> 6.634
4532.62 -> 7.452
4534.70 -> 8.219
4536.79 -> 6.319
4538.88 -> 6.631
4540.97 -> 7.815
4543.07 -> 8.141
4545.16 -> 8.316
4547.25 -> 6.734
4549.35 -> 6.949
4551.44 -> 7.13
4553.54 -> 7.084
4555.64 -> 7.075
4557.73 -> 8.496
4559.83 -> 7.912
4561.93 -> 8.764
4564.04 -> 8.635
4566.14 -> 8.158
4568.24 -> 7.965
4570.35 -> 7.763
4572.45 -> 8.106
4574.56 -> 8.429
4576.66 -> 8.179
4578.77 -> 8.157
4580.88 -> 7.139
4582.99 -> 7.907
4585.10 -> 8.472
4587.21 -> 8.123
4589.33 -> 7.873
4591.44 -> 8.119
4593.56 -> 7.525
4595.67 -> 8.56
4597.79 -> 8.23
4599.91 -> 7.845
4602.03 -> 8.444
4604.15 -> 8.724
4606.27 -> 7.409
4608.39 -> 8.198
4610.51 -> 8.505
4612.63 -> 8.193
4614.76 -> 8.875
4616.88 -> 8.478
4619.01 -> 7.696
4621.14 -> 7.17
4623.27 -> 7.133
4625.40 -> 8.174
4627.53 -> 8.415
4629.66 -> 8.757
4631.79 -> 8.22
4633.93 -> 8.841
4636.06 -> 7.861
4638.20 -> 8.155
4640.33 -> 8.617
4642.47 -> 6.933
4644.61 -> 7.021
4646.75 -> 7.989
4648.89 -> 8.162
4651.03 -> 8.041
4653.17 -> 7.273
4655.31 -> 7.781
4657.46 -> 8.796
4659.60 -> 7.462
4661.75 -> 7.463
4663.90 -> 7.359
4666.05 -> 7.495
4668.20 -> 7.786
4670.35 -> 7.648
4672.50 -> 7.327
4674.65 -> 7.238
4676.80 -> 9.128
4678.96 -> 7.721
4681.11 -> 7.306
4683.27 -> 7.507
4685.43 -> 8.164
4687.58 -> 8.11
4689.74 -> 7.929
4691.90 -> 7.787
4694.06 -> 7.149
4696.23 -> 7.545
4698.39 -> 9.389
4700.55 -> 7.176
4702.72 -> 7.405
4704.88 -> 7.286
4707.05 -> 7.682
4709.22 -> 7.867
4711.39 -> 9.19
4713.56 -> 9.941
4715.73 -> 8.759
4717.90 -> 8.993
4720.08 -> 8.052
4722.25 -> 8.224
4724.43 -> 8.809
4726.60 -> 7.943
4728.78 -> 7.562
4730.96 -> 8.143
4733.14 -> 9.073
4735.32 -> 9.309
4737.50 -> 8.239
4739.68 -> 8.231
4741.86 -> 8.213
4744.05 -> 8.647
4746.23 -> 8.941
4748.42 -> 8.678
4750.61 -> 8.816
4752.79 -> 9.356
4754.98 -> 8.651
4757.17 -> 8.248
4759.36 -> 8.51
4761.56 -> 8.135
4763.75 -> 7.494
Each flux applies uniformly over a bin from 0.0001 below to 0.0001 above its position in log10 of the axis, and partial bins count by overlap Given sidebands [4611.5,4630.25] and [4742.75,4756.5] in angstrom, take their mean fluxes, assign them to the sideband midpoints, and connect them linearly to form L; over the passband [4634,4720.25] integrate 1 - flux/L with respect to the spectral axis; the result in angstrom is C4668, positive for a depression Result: 5.0 angstrom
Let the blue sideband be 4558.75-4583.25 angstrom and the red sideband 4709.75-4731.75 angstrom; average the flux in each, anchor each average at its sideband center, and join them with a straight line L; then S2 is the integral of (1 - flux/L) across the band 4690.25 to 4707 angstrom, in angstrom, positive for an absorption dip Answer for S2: 1.6 angstrom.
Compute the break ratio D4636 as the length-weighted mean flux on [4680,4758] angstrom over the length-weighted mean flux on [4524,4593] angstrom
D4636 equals 1.1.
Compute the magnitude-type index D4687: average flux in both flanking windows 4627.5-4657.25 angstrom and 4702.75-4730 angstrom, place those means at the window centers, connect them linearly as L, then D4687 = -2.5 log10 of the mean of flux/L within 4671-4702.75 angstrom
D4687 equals 0.054 mag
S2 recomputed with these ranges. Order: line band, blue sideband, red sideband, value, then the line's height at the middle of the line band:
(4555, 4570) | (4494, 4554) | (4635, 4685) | -1.0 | 7.66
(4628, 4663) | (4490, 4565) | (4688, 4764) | 0.4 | 8.06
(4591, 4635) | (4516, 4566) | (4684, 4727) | -1.5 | 7.9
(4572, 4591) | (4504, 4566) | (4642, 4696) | -0.9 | 7.68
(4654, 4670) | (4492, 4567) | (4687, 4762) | 0.8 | 8.14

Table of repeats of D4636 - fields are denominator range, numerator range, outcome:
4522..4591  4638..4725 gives 1.02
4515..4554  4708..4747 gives 1.13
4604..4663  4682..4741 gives 1.03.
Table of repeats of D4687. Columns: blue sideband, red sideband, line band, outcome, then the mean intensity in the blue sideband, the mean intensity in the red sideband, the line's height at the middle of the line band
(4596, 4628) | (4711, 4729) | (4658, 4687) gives 0.096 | 8.1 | 8.64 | 8.4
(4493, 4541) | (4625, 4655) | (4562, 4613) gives -0.034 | 7.67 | 8.02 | 7.87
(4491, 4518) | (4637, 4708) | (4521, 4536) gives -0.013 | 7.7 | 7.75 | 7.71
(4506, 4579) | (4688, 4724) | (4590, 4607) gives -0.032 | 7.73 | 8.16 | 7.88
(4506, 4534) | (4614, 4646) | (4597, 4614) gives -0.036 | 7.68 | 8.01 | 7.94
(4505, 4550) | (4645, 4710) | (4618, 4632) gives -0.031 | 7.58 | 7.76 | 7.7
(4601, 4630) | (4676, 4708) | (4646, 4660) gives 0.003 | 8.14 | 7.81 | 7.98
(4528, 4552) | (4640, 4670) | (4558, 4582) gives -0.097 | 7.33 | 7.7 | 7.42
